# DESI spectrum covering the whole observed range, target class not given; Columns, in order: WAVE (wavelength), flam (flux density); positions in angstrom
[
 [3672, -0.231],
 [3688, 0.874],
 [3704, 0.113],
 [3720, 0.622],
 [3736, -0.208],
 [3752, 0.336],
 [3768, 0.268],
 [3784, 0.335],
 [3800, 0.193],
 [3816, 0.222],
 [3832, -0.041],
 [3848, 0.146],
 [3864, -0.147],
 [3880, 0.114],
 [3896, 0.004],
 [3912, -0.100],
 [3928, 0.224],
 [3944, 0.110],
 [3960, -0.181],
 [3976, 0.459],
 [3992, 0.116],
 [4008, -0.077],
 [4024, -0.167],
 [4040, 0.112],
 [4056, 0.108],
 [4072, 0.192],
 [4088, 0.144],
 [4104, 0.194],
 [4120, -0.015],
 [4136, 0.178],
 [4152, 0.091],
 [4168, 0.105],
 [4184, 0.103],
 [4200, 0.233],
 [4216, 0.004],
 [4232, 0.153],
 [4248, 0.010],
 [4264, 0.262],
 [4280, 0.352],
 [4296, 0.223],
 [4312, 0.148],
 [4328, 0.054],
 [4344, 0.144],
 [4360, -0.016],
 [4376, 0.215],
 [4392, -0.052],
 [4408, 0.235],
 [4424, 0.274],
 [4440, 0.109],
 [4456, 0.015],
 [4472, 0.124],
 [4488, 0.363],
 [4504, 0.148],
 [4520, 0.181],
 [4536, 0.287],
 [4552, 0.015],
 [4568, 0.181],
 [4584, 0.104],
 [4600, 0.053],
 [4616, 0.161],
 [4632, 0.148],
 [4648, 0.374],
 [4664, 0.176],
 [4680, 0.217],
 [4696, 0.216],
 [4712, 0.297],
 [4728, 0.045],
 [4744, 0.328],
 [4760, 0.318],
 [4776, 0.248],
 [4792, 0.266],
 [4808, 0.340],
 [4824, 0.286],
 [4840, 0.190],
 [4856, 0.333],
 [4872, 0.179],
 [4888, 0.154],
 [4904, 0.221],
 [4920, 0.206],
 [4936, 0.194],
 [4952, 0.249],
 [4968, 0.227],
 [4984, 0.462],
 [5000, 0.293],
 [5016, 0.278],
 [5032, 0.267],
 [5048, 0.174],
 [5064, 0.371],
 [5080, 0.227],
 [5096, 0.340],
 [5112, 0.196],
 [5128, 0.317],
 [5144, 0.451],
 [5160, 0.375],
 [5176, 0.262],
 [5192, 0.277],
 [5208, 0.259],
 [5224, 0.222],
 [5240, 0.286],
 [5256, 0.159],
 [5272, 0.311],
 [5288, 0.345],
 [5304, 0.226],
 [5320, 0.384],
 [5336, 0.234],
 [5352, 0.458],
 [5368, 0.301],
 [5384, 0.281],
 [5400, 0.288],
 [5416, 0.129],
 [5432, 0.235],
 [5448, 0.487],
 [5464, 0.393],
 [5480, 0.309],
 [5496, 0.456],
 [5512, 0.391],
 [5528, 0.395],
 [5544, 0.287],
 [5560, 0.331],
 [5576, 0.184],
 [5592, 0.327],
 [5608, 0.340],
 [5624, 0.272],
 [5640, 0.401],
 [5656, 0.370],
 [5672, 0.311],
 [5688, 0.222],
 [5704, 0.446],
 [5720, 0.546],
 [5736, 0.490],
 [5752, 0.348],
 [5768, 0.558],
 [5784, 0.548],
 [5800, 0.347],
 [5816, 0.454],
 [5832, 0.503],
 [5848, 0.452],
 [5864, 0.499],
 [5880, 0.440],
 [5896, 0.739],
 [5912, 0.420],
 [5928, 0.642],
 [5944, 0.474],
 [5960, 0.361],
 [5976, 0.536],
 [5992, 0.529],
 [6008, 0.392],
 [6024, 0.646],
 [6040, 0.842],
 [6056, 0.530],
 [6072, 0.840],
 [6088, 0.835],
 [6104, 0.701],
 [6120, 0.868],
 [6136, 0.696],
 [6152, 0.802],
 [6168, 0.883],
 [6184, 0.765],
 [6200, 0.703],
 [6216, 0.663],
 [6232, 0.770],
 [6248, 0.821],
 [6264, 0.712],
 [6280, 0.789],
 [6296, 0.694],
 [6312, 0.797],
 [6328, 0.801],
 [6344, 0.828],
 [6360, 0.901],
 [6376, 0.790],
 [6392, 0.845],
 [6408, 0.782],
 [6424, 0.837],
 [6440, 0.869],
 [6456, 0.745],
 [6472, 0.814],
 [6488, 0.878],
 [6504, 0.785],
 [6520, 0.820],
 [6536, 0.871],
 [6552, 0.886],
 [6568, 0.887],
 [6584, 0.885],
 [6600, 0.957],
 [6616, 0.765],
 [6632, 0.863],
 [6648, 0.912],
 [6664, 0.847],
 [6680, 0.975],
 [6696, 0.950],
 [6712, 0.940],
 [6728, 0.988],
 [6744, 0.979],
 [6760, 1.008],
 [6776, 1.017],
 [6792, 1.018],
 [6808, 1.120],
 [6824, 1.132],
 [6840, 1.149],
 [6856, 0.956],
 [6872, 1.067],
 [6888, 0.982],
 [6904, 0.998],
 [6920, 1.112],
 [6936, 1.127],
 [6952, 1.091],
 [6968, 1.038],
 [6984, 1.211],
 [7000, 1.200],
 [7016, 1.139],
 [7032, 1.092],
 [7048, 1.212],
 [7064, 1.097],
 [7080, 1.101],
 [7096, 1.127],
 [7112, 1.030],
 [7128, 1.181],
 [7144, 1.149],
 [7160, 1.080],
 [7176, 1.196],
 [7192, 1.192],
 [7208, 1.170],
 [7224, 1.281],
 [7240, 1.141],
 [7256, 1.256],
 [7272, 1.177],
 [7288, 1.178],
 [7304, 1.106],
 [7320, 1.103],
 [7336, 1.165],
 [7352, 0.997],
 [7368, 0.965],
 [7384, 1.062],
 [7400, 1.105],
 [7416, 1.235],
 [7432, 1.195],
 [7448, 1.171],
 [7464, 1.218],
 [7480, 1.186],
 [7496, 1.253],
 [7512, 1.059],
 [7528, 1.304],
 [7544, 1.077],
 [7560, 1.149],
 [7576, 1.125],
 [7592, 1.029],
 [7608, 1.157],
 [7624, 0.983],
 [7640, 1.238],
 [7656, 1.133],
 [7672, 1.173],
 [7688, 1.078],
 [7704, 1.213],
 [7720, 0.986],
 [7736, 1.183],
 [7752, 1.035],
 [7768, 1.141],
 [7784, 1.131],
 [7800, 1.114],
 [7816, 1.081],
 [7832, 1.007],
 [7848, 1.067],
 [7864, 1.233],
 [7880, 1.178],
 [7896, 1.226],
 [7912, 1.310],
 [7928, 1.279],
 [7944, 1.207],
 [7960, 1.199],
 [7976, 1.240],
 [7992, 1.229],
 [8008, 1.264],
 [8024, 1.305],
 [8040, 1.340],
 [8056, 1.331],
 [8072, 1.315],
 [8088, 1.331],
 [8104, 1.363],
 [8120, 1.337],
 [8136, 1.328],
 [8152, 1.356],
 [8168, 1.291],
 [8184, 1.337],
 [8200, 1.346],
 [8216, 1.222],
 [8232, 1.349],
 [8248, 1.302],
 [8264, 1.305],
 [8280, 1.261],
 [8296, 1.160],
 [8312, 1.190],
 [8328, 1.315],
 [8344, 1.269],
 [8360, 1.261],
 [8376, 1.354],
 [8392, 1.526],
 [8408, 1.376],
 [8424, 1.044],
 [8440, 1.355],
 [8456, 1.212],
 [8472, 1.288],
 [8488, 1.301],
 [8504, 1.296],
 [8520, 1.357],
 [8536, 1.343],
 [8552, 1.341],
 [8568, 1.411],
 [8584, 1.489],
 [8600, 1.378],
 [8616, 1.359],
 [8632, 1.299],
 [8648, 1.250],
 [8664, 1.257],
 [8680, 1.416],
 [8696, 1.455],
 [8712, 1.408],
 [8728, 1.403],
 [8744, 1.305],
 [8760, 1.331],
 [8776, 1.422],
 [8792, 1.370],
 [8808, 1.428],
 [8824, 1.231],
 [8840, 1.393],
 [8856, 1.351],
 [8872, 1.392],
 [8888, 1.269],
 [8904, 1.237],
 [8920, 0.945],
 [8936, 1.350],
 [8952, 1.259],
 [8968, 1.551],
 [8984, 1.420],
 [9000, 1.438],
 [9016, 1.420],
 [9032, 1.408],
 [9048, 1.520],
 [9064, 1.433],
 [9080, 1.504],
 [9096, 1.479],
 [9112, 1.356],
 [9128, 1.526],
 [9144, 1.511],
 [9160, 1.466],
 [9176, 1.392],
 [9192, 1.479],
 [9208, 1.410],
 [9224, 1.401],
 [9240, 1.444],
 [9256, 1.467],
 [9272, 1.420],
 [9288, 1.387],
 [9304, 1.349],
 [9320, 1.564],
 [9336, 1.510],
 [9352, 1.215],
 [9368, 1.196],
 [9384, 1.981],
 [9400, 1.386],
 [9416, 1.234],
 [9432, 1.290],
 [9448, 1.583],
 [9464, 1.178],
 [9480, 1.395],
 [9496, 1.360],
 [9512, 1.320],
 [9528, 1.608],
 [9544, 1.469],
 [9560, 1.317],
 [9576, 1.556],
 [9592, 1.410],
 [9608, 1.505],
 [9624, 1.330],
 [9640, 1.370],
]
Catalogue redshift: 0.51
